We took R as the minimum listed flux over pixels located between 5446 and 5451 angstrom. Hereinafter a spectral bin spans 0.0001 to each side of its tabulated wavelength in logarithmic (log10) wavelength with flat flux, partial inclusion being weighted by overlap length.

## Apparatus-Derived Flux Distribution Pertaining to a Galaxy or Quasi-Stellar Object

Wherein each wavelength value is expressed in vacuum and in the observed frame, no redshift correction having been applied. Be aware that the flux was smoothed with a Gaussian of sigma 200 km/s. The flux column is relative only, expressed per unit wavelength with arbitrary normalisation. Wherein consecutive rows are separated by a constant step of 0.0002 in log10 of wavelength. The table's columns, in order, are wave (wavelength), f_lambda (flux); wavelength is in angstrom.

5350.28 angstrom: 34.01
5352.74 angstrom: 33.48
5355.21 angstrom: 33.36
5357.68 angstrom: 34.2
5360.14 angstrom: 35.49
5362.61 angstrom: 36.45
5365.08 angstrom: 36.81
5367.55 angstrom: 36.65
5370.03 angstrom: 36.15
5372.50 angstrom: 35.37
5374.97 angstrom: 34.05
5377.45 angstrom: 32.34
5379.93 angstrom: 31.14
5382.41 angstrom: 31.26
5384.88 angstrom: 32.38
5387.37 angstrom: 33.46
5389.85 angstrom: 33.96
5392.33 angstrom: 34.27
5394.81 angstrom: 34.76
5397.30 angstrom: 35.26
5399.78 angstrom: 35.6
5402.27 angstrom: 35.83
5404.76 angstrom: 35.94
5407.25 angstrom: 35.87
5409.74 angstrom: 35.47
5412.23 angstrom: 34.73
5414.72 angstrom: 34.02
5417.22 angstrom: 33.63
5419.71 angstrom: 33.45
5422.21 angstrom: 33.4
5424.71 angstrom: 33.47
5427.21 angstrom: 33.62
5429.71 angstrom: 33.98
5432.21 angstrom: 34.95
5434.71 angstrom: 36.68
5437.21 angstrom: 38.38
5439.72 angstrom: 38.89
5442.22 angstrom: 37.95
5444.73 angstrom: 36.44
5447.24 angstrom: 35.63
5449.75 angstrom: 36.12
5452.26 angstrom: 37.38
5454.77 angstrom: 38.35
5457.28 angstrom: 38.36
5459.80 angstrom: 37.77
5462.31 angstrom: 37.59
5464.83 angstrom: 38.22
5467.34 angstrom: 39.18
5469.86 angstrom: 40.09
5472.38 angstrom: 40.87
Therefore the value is 35.63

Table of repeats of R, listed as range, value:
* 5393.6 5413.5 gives 34.73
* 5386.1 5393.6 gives 33.46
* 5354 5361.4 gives 33.36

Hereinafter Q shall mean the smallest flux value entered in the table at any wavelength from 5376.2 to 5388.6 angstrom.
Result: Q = 31.14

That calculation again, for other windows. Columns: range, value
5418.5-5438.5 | 33.4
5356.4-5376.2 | 34.05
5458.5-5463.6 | 37.59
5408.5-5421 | 33.45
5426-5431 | 33.62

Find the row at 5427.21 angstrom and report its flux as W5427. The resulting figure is 33.62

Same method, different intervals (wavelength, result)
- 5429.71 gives 33.98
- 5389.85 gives 33.96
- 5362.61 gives 36.45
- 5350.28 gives 34.01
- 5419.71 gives 33.45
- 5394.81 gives 34.76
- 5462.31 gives 37.59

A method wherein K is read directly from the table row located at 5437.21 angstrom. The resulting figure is 38.38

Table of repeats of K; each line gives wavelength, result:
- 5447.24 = 35.63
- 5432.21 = 34.95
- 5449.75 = 36.12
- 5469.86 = 40.09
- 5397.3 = 35.26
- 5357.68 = 34.2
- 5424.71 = 33.47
